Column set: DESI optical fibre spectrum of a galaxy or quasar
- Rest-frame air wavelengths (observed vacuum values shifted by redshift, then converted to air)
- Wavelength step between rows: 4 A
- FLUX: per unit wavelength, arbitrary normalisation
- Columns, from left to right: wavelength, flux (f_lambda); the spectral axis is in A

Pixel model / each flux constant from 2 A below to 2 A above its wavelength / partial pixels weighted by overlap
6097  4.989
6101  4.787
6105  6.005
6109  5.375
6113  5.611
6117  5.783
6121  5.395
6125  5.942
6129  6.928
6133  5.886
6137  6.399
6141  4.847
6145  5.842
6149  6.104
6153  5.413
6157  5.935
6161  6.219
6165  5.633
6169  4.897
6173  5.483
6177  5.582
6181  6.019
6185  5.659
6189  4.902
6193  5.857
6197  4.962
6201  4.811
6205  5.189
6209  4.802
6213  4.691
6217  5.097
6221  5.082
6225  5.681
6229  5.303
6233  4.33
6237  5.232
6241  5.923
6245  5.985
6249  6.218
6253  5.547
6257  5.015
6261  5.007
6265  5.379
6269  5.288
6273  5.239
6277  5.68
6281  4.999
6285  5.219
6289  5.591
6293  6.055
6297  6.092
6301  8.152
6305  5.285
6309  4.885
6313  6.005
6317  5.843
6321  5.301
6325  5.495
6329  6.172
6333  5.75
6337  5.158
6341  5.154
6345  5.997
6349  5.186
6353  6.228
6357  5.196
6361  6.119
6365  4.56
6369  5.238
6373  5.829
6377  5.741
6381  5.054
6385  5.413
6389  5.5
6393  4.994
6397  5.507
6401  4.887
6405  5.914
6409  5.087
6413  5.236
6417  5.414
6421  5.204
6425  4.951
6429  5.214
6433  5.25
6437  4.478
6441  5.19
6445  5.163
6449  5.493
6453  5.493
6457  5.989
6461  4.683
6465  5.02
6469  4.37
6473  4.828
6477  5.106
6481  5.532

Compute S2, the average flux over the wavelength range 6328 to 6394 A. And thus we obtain 5.48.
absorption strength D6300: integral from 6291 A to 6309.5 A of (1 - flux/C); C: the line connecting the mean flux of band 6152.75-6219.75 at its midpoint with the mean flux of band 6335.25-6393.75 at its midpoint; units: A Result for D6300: -2.7 A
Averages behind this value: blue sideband 5.36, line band 6.19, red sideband 5.43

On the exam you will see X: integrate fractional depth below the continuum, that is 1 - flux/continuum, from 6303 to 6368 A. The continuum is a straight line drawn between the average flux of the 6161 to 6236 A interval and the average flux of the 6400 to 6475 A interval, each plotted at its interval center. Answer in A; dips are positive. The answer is -4.0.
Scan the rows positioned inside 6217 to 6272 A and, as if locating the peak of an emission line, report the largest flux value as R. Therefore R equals 6.218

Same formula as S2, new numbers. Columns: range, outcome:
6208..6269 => 5.29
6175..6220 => 5.23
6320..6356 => 5.6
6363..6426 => 5.29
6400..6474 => 5.16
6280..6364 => 5.7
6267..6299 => 5.52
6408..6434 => 5.2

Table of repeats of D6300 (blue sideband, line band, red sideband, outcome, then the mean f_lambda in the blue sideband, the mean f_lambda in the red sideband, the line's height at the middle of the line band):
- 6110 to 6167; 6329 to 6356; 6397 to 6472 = -1.1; 5.84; 5.17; 5.38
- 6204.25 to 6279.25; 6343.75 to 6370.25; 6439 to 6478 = -1.4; 5.3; 5.13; 5.21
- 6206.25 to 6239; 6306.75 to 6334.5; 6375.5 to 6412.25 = -2.3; 5.03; 5.34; 5.2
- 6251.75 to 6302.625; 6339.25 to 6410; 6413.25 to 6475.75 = -1.3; 5.62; 5.12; 5.33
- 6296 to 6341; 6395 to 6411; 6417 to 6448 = -0.2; 5.79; 5.1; 5.28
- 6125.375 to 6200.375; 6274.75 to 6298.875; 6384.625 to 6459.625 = -0.5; 5.69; 5.28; 5.49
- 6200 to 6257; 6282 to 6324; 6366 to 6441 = -4.3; 5.28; 5.26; 5.27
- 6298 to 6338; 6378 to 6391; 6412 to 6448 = 0.1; 5.83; 5.13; 5.41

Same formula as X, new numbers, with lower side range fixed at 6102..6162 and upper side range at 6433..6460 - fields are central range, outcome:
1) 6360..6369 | 0.31 A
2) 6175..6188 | 0.11 A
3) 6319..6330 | -0.25 A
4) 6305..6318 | -0.01 A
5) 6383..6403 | 0.40 A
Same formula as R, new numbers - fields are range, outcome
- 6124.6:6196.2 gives 6.928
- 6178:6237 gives 6.019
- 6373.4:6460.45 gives 5.989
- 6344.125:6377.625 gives 6.228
